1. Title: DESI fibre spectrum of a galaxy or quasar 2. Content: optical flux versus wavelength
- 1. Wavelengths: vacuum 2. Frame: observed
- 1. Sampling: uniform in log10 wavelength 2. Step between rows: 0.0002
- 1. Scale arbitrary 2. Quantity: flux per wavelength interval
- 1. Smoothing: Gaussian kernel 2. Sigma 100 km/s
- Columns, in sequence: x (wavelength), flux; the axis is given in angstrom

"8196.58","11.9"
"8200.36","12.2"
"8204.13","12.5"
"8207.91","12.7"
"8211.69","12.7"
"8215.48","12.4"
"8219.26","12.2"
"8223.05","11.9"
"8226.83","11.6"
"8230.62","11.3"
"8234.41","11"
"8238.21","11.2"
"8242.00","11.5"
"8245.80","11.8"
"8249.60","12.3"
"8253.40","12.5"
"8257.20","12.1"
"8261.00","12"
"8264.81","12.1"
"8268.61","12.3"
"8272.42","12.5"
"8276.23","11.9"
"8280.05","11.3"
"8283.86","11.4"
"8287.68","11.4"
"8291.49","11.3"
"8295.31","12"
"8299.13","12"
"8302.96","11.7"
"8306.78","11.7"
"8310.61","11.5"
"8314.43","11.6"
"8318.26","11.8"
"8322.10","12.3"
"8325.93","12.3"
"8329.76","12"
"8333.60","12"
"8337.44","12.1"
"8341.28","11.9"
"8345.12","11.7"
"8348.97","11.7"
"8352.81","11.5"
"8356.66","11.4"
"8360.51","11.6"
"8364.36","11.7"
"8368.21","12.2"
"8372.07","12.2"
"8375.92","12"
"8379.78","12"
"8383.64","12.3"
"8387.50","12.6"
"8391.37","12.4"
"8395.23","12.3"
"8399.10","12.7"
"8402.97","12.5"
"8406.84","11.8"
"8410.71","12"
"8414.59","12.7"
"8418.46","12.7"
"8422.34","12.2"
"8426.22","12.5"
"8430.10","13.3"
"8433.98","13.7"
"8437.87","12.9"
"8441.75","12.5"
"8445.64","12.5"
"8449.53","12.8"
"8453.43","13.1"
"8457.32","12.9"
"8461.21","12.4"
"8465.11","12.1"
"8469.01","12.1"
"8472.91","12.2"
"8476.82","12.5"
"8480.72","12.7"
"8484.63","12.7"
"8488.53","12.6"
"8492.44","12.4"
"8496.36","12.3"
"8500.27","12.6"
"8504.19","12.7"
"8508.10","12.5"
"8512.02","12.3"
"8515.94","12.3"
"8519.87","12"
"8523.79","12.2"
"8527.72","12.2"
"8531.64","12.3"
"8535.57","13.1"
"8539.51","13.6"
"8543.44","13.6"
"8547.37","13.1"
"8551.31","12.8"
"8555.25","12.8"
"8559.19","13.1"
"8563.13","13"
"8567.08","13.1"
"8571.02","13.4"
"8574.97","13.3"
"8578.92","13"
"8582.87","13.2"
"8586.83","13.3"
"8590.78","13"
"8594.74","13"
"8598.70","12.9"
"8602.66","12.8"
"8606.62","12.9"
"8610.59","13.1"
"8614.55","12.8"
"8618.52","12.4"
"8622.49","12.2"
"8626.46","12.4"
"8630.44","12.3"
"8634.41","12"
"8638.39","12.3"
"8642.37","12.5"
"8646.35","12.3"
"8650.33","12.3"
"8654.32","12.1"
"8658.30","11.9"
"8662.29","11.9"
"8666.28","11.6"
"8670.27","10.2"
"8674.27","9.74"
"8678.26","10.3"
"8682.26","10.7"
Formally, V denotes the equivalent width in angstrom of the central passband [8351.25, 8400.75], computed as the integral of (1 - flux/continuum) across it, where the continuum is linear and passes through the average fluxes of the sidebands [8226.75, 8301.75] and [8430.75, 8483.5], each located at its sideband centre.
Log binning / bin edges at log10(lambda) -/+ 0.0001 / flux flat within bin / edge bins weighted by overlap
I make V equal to 0.89 angstrom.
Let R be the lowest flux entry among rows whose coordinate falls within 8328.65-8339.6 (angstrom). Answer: 12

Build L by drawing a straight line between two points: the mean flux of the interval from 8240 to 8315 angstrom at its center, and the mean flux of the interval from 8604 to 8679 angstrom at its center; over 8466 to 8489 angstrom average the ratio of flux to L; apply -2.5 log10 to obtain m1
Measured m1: -0.05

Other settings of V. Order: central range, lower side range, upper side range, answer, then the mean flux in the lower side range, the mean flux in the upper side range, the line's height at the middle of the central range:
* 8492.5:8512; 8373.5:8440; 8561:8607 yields 0.49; 12.5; 13.1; 12.8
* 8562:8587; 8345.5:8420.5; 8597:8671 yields -1.91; 12.1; 12.3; 12.2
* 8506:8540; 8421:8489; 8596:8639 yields 0.45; 12.7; 12.6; 12.6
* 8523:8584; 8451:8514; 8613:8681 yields -3.96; 12.5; 11.8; 12.2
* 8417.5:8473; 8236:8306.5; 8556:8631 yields -1.14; 11.8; 12.9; 12.4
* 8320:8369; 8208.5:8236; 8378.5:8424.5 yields 1.39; 11.9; 12.4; 12.2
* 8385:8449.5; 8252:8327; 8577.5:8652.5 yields -2.12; 11.9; 12.7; 12.2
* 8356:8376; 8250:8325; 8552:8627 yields 0.48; 11.9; 12.9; 12.2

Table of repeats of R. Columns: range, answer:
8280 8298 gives 11.3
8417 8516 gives 12.1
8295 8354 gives 11.5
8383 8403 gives 12.3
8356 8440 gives 11.4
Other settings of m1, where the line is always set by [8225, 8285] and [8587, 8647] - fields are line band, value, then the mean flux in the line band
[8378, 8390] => -0.02 mag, 12.3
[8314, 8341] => -0.01 mag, 12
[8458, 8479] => 0.00 mag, 12.3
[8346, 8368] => 0.04 mag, 11.6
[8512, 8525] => 0.02 mag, 12.2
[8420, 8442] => -0.06 mag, 12.9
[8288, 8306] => 0.02 mag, 11.7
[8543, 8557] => -0.05 mag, 13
